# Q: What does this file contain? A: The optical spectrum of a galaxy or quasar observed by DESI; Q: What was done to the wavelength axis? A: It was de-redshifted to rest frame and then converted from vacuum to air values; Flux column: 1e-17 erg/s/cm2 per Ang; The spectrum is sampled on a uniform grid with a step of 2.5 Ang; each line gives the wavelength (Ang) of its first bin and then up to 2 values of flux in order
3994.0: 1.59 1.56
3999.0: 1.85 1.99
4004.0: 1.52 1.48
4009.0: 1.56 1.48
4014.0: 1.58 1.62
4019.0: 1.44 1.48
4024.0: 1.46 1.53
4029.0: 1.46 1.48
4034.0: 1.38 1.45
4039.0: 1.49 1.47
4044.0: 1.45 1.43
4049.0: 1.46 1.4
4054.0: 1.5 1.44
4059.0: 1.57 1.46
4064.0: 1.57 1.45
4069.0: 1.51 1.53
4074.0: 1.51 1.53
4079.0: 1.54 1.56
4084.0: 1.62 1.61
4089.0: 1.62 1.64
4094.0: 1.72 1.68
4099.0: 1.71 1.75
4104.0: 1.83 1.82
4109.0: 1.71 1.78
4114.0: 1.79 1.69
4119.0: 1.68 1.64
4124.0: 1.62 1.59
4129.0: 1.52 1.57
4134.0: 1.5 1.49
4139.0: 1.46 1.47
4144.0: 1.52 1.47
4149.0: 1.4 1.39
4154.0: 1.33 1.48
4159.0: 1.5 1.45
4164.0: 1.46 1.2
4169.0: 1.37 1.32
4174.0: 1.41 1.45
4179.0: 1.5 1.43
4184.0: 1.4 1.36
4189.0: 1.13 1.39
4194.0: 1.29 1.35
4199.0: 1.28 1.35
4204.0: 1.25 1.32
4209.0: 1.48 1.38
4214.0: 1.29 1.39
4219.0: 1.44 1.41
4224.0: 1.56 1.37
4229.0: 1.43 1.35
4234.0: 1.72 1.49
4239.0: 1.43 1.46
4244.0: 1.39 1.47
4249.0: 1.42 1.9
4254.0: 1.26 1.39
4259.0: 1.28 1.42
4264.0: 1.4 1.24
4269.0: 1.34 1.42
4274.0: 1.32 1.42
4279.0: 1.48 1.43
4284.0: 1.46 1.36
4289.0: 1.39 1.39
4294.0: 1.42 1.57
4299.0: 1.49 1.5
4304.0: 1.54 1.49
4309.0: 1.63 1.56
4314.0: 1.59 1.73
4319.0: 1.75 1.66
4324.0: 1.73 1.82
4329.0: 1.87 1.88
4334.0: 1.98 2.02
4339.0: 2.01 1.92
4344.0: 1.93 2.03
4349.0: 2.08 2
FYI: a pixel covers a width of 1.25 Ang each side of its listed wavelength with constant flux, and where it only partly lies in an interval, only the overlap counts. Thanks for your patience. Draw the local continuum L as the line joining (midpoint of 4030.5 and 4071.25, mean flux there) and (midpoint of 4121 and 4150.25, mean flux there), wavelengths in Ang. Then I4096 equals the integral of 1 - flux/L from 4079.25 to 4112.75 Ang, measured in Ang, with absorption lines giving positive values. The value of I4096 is -4.4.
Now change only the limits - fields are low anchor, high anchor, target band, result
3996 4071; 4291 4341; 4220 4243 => 2.4 Ang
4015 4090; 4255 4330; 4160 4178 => 1.4 Ang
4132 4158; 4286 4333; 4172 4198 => 2.1 Ang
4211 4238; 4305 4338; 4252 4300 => 6.1 Ang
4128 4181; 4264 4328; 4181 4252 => 3.1 Ang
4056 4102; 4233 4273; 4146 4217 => 5.9 Ang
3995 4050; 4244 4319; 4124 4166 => 0.7 Ang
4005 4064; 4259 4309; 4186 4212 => 2.2 Ang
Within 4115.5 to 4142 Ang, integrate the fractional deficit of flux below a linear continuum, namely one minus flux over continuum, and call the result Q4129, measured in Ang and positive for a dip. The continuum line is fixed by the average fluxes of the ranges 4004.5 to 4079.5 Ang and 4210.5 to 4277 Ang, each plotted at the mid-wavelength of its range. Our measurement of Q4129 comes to -1.9 Ang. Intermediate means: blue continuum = 1.49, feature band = 1.57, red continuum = 1.42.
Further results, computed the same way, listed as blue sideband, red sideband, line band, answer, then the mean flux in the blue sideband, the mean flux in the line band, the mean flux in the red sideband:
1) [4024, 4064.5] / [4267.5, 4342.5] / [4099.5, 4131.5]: -4.1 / 1.47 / 1.7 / 1.6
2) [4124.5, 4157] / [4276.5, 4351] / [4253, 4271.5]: 3.2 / 1.48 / 1.34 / 1.68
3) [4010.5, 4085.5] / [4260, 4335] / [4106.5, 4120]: -2.1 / 1.5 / 1.74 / 1.54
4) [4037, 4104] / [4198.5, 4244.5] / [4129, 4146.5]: -0.1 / 1.55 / 1.5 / 1.41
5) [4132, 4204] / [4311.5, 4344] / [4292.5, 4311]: 2.5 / 1.4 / 1.52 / 1.82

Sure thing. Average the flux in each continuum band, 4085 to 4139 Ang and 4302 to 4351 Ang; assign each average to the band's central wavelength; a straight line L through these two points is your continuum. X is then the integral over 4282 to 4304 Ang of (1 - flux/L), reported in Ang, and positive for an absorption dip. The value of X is 4.0 Ang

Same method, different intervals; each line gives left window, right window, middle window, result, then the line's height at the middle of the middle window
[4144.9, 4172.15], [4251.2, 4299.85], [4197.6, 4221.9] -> 0.8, 1.4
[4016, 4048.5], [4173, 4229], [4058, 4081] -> -1.1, 1.45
